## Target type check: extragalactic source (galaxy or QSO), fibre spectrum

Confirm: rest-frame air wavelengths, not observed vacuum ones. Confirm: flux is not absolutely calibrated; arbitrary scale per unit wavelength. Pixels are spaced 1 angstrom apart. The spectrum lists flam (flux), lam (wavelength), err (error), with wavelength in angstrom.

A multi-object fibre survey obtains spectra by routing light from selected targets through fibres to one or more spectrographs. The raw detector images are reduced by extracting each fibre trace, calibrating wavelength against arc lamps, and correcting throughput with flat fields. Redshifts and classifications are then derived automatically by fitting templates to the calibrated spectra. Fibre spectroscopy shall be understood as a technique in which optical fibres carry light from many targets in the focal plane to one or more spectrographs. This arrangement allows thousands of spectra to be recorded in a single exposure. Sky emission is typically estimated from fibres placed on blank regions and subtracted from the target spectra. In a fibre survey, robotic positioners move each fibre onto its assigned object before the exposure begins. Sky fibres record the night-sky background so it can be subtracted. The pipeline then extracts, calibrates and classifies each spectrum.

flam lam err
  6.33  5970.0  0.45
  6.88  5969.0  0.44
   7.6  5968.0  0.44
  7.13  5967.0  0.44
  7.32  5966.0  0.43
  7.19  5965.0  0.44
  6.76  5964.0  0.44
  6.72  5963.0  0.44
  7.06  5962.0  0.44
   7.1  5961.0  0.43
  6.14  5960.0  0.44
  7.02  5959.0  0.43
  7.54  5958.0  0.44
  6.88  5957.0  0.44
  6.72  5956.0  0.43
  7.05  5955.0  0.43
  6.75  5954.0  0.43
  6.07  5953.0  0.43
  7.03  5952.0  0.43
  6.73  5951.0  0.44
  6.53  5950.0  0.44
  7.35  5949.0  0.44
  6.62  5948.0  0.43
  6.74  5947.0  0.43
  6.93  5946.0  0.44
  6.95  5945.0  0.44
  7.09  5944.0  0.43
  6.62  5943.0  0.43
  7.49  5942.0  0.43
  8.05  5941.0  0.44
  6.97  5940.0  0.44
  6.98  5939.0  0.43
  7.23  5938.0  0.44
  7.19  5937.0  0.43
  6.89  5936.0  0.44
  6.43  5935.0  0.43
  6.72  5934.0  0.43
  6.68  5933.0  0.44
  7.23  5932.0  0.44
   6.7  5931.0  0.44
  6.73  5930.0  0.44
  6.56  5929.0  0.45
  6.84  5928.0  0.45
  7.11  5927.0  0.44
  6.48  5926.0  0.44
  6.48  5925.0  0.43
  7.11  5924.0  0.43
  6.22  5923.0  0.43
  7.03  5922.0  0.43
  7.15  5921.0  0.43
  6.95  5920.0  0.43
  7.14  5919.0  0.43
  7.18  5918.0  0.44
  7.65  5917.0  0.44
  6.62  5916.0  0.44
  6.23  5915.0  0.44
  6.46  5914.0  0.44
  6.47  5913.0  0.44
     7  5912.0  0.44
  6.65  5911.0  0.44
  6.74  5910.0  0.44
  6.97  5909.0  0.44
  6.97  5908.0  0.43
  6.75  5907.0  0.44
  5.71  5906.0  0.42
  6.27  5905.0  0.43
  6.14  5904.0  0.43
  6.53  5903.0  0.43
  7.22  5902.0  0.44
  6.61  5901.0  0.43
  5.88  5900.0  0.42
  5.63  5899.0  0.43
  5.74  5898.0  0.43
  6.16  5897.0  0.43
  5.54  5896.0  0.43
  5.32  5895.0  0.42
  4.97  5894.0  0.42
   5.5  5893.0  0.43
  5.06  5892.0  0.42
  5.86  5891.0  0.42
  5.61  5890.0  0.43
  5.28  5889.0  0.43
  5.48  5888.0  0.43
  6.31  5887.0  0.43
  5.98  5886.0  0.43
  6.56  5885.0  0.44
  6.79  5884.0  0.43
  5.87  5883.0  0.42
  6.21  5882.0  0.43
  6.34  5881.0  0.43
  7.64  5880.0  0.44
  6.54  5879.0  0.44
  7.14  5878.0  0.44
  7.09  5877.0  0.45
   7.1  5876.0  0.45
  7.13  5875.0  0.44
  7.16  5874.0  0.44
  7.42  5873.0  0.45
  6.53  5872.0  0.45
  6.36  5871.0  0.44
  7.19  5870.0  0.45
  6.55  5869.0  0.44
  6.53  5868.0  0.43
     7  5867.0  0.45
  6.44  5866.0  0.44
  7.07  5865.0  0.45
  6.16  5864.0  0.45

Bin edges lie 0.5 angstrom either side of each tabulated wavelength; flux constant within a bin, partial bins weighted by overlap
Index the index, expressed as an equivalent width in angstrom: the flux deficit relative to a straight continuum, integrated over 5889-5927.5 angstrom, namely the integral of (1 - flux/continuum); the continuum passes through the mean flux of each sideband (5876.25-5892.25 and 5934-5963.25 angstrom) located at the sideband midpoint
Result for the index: 0.8 angstrom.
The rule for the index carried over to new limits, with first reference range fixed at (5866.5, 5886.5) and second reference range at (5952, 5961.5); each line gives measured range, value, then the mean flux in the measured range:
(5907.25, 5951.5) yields -0.5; 6.88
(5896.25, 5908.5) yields 0.9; 6.29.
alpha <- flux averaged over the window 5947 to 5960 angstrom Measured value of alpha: 6.83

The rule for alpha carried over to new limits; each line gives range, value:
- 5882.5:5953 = 6.55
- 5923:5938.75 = 6.81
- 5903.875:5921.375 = 6.73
